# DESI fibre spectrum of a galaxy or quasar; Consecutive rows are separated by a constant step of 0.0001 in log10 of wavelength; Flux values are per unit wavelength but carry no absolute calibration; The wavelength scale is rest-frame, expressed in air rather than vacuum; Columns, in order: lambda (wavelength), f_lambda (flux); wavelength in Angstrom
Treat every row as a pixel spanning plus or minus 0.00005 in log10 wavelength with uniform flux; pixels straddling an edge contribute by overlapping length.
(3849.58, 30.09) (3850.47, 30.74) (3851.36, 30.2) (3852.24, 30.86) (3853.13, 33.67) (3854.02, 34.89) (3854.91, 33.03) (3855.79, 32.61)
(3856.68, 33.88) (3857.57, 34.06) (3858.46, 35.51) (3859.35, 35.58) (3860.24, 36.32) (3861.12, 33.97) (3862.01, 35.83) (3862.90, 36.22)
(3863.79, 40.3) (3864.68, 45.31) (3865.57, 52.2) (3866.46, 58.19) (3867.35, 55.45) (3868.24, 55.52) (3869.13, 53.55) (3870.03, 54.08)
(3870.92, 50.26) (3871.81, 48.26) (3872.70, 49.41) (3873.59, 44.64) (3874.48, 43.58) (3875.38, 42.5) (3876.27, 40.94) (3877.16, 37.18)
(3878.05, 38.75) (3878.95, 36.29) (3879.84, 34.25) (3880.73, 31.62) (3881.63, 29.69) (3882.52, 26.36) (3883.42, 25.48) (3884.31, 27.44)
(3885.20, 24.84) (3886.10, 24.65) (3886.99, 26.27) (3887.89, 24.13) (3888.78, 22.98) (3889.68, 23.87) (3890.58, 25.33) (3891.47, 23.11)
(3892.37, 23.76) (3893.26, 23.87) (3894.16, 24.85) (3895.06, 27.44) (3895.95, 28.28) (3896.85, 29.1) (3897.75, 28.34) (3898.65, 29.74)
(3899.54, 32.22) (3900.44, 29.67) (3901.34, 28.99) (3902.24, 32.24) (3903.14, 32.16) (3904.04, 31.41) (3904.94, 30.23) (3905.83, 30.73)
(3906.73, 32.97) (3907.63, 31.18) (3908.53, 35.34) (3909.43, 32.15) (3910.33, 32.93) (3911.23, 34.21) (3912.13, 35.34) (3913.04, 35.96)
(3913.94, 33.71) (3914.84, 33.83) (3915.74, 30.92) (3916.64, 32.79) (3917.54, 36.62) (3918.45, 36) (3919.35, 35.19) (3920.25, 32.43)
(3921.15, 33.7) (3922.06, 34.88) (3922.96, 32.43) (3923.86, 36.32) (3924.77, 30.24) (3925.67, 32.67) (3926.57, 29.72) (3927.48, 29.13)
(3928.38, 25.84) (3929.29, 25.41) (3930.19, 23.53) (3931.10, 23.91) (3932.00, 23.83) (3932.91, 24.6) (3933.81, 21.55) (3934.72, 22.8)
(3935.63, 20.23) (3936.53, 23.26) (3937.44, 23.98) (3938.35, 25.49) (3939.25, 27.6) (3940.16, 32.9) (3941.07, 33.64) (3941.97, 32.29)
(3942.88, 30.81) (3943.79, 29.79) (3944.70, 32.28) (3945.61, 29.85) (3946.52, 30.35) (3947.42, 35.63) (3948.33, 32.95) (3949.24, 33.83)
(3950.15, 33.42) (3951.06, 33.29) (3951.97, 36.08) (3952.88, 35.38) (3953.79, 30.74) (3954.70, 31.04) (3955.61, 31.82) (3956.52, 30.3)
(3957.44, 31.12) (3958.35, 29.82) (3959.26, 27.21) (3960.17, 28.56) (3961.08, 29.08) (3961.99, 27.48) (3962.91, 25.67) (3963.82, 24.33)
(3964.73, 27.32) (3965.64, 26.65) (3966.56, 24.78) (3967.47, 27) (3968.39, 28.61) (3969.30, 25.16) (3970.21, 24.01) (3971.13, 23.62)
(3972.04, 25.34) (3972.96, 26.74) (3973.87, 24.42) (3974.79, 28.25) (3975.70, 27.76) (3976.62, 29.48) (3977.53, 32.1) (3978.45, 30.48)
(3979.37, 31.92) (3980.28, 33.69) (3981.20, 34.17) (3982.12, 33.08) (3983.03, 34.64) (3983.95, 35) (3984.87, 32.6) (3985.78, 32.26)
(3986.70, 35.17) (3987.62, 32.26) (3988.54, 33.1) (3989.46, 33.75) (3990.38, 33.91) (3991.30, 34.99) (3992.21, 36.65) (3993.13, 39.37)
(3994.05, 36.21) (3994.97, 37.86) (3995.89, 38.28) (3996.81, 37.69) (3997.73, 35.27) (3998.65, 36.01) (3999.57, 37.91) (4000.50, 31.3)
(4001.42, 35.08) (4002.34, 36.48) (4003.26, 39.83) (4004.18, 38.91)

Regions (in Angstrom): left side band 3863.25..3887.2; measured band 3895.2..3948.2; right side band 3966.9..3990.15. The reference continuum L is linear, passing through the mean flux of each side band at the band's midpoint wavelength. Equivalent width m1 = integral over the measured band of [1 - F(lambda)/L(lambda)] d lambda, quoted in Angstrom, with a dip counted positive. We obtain 8.2 Angstrom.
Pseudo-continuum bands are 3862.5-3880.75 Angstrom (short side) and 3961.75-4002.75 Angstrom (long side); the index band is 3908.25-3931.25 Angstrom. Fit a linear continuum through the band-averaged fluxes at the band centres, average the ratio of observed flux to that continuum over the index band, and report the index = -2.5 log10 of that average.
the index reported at 0.22 mag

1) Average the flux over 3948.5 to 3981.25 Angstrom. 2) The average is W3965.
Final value 29.1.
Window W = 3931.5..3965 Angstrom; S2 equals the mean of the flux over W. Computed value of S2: 29.2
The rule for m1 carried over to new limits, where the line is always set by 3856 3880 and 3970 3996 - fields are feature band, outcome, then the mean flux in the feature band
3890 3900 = 3.4 Angstrom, 26.9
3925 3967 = 8.0 Angstrom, 28.8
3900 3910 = 2.0 Angstrom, 31.6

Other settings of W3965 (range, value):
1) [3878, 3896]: 27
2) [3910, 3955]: 30.7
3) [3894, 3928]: 32.1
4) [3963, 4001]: 31.5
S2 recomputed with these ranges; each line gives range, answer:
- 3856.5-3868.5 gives 42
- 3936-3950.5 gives 30.4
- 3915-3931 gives 31.5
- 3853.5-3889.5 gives 38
